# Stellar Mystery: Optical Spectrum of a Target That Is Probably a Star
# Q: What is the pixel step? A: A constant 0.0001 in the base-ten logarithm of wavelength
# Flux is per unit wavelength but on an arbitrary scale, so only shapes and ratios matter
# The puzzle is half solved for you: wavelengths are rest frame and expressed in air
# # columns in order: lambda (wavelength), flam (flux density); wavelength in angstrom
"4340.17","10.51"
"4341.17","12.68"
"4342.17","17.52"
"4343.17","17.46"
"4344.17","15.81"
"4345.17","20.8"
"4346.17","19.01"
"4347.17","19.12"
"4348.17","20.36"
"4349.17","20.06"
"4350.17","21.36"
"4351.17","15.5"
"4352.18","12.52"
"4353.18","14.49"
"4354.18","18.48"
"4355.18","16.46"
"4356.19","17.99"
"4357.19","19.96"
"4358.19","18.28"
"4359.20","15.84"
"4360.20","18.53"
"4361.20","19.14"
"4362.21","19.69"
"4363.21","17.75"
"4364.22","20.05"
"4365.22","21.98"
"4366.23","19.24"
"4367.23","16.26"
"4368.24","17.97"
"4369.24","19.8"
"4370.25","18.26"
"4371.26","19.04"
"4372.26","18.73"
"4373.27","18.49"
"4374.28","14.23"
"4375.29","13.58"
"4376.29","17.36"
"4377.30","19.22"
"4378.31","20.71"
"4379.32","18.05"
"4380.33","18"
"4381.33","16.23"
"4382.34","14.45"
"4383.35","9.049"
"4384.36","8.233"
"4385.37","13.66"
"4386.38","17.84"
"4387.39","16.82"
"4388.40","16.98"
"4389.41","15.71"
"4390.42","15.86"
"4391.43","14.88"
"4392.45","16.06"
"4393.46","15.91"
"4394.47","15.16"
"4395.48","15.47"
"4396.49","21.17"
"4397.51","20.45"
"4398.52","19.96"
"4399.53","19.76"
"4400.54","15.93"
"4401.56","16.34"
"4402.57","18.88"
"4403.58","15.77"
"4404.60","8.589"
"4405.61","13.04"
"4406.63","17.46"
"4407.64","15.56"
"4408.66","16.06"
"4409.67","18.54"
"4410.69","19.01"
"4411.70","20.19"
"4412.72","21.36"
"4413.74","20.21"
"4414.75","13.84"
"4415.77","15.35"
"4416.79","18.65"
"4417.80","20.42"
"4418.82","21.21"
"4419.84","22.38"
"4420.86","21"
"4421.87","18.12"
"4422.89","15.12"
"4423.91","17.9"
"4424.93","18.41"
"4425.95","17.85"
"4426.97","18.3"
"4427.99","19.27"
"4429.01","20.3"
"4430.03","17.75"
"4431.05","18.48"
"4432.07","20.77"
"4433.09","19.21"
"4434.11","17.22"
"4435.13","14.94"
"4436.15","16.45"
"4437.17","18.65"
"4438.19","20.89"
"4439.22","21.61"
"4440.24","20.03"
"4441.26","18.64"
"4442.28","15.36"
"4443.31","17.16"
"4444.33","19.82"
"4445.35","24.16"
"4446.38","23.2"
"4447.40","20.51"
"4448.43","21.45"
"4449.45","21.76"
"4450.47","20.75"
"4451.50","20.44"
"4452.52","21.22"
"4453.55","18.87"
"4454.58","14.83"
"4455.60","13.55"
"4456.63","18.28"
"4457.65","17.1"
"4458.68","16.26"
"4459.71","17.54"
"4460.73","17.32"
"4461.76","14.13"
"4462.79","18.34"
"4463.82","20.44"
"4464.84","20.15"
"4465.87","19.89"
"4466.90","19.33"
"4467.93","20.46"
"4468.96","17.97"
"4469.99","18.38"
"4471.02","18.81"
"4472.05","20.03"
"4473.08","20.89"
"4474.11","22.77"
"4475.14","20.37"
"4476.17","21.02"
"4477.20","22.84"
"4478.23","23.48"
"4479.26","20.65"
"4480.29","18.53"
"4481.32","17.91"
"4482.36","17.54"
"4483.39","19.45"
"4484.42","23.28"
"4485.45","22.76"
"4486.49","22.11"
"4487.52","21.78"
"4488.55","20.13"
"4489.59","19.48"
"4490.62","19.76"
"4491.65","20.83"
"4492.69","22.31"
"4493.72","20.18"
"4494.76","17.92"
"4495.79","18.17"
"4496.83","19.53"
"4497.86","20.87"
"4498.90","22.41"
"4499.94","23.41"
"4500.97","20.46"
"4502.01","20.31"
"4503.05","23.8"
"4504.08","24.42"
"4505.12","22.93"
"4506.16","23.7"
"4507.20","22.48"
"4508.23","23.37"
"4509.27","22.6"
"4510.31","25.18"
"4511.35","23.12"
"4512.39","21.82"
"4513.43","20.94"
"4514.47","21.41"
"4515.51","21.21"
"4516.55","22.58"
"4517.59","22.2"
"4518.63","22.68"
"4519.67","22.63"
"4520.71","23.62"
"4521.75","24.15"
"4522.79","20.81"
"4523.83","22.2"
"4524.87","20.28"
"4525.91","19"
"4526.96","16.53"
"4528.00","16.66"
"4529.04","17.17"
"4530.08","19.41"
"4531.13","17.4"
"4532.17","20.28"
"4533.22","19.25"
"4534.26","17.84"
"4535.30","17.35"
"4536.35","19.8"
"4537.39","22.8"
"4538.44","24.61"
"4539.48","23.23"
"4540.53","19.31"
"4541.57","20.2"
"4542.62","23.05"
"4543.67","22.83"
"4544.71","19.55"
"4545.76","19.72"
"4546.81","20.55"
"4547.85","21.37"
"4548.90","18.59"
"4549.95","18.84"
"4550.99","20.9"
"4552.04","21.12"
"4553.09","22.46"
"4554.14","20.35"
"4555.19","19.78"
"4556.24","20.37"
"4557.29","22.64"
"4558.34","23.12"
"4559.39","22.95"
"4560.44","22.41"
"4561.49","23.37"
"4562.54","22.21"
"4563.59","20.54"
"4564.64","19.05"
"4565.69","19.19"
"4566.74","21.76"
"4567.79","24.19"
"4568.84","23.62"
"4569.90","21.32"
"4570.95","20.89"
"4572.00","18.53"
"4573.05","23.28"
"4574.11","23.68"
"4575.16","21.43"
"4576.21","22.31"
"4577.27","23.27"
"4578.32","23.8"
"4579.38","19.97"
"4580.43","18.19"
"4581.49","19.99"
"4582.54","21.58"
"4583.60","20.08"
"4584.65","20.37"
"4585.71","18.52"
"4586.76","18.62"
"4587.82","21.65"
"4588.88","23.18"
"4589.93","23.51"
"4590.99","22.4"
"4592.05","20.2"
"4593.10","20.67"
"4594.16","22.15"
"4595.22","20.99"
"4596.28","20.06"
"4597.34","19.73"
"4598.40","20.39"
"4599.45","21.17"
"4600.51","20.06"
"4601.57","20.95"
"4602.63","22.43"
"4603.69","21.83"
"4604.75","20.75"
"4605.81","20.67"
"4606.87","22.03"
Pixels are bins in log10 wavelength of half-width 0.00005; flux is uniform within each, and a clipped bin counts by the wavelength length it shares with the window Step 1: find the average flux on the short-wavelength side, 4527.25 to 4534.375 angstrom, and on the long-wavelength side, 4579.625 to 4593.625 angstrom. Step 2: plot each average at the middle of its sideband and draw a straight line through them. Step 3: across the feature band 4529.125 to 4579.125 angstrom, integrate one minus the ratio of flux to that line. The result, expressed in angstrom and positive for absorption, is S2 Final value -4.8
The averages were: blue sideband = 18.3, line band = 21.1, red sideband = 20.7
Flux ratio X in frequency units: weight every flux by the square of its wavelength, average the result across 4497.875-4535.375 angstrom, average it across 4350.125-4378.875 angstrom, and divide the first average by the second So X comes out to 1.3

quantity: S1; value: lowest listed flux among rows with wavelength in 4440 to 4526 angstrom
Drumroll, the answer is 13.55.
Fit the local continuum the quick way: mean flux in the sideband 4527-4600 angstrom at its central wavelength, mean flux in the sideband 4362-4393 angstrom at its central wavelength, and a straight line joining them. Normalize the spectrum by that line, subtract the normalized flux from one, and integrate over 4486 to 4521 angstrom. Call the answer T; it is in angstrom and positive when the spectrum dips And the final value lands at -3.9 angstrom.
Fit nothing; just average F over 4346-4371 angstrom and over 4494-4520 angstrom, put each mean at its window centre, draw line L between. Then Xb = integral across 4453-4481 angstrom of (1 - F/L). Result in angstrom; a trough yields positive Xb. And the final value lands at 2.7 angstrom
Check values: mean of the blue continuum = 18.3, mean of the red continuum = 22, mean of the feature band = 19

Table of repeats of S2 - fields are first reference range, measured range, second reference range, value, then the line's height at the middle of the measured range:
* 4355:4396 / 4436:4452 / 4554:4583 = -1.3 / 18.6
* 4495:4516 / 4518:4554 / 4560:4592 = 2.1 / 21.8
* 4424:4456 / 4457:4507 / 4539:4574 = -0.9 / 19.9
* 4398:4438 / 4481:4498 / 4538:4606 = -0.7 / 19.5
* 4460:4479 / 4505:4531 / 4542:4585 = -1.1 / 20.6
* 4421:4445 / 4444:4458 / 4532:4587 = -0.7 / 18.8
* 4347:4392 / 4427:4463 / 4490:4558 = 0.6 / 19.1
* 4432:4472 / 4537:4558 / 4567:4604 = -0.5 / 20.6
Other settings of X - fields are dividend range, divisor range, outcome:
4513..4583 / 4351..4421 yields 1.31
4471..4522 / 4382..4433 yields 1.30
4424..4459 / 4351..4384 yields 1.12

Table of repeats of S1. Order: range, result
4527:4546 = 16.66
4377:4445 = 8.233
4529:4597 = 17.17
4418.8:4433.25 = 15.12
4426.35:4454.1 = 14.94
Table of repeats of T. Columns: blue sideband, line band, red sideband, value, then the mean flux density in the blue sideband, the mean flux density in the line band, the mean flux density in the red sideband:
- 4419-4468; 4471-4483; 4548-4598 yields -0.61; 18.9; 20.5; 21.2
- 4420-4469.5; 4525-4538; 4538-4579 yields 1.36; 18.8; 18.7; 21.5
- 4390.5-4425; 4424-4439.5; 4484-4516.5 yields 0.02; 17.6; 18.6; 21.7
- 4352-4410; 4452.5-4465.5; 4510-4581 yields 1.02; 16.9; 17.4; 21.1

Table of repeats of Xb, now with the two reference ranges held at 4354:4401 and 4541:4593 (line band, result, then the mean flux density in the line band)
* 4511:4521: -1.0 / 22.2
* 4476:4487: -0.8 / 20.9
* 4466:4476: -0.4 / 19.9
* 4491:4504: -0.8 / 21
